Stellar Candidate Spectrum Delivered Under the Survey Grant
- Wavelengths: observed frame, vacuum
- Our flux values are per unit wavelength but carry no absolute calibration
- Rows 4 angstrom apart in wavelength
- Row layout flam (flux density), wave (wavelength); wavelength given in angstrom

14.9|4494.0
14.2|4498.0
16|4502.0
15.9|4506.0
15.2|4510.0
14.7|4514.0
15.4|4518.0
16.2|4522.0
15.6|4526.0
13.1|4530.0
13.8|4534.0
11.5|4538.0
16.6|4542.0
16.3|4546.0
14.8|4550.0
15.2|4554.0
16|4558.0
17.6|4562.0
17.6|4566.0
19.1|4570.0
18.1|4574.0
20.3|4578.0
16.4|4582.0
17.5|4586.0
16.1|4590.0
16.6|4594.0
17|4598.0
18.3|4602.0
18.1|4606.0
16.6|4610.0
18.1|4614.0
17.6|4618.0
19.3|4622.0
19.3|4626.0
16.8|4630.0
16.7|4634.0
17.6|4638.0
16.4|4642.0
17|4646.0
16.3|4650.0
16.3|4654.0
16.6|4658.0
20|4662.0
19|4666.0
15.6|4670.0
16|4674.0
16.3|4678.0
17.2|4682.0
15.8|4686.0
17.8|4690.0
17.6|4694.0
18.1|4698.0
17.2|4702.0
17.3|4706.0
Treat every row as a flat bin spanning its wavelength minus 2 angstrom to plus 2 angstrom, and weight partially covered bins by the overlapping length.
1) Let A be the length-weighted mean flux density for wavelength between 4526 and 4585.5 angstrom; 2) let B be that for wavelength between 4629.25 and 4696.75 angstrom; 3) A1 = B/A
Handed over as 1.05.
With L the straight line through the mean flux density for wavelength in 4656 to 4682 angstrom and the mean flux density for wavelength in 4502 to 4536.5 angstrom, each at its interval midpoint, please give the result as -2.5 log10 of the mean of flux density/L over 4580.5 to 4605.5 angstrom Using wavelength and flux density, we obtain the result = -0.06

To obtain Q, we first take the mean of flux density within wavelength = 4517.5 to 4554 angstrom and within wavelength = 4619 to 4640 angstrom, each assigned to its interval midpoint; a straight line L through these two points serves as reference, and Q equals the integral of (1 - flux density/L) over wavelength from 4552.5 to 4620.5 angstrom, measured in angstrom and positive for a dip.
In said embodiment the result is -4.0 angstrom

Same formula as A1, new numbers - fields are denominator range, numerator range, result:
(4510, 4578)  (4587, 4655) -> 1.09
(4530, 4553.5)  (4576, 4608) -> 1.21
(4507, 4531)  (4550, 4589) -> 1.15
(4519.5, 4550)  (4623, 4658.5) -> 1.16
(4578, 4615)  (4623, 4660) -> 0.98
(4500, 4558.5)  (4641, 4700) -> 1.13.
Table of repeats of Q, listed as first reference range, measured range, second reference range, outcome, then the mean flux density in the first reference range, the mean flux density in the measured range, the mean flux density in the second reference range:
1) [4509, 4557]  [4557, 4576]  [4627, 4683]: -2.82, 14.9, 17.8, 17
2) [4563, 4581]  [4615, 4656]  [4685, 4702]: 1.41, 18.6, 17.3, 17.4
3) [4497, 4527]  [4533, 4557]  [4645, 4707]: 1.50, 15.4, 14.8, 17.1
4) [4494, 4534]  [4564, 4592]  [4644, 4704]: -3.51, 15.1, 17.9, 17.1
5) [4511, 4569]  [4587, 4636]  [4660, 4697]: -3.54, 15.4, 17.5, 17.3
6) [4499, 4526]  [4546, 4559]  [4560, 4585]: 1.39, 15.5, 15.4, 18.2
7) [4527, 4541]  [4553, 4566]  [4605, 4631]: -1.62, 13.3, 16.6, 18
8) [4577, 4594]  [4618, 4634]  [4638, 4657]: -1.21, 17.3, 18.1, 16.6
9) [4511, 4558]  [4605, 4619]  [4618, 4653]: -0.62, 14.9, 17.6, 17.4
